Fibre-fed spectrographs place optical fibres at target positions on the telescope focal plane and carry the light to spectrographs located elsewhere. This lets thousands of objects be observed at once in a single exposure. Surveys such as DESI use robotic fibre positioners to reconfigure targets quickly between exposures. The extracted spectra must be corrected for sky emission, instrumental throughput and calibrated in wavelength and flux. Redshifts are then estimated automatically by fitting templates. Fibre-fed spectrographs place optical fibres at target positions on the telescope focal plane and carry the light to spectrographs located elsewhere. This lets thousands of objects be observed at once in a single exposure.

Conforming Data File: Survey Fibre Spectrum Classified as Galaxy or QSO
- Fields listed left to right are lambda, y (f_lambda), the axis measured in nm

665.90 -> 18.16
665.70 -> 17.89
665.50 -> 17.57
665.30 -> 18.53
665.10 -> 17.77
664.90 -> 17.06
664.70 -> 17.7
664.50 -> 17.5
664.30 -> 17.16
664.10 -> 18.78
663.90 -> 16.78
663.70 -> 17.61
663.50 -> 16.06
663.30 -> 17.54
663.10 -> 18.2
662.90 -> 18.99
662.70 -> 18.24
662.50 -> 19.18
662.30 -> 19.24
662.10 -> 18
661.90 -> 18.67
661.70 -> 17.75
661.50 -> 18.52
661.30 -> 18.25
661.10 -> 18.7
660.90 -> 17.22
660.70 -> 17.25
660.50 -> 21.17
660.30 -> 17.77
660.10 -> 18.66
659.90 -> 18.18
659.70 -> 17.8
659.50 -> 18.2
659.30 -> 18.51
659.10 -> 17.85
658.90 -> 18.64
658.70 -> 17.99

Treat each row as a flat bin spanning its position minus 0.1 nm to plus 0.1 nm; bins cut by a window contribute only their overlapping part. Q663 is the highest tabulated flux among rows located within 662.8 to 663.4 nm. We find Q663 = 18.99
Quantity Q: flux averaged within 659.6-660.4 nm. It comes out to 18.1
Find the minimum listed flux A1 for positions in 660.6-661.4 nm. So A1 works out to 17.22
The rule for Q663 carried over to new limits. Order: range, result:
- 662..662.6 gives 19.24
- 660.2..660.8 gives 21.17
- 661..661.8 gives 18.7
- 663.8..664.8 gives 18.78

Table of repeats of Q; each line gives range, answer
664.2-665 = 17.4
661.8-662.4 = 18.6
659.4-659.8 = 18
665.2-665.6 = 18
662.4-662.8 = 18.7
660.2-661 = 18.4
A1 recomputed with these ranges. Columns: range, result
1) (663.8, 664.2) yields 16.78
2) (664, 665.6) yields 17.06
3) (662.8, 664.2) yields 16.06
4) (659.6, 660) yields 17.8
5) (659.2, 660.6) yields 17.77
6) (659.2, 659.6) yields 18.2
